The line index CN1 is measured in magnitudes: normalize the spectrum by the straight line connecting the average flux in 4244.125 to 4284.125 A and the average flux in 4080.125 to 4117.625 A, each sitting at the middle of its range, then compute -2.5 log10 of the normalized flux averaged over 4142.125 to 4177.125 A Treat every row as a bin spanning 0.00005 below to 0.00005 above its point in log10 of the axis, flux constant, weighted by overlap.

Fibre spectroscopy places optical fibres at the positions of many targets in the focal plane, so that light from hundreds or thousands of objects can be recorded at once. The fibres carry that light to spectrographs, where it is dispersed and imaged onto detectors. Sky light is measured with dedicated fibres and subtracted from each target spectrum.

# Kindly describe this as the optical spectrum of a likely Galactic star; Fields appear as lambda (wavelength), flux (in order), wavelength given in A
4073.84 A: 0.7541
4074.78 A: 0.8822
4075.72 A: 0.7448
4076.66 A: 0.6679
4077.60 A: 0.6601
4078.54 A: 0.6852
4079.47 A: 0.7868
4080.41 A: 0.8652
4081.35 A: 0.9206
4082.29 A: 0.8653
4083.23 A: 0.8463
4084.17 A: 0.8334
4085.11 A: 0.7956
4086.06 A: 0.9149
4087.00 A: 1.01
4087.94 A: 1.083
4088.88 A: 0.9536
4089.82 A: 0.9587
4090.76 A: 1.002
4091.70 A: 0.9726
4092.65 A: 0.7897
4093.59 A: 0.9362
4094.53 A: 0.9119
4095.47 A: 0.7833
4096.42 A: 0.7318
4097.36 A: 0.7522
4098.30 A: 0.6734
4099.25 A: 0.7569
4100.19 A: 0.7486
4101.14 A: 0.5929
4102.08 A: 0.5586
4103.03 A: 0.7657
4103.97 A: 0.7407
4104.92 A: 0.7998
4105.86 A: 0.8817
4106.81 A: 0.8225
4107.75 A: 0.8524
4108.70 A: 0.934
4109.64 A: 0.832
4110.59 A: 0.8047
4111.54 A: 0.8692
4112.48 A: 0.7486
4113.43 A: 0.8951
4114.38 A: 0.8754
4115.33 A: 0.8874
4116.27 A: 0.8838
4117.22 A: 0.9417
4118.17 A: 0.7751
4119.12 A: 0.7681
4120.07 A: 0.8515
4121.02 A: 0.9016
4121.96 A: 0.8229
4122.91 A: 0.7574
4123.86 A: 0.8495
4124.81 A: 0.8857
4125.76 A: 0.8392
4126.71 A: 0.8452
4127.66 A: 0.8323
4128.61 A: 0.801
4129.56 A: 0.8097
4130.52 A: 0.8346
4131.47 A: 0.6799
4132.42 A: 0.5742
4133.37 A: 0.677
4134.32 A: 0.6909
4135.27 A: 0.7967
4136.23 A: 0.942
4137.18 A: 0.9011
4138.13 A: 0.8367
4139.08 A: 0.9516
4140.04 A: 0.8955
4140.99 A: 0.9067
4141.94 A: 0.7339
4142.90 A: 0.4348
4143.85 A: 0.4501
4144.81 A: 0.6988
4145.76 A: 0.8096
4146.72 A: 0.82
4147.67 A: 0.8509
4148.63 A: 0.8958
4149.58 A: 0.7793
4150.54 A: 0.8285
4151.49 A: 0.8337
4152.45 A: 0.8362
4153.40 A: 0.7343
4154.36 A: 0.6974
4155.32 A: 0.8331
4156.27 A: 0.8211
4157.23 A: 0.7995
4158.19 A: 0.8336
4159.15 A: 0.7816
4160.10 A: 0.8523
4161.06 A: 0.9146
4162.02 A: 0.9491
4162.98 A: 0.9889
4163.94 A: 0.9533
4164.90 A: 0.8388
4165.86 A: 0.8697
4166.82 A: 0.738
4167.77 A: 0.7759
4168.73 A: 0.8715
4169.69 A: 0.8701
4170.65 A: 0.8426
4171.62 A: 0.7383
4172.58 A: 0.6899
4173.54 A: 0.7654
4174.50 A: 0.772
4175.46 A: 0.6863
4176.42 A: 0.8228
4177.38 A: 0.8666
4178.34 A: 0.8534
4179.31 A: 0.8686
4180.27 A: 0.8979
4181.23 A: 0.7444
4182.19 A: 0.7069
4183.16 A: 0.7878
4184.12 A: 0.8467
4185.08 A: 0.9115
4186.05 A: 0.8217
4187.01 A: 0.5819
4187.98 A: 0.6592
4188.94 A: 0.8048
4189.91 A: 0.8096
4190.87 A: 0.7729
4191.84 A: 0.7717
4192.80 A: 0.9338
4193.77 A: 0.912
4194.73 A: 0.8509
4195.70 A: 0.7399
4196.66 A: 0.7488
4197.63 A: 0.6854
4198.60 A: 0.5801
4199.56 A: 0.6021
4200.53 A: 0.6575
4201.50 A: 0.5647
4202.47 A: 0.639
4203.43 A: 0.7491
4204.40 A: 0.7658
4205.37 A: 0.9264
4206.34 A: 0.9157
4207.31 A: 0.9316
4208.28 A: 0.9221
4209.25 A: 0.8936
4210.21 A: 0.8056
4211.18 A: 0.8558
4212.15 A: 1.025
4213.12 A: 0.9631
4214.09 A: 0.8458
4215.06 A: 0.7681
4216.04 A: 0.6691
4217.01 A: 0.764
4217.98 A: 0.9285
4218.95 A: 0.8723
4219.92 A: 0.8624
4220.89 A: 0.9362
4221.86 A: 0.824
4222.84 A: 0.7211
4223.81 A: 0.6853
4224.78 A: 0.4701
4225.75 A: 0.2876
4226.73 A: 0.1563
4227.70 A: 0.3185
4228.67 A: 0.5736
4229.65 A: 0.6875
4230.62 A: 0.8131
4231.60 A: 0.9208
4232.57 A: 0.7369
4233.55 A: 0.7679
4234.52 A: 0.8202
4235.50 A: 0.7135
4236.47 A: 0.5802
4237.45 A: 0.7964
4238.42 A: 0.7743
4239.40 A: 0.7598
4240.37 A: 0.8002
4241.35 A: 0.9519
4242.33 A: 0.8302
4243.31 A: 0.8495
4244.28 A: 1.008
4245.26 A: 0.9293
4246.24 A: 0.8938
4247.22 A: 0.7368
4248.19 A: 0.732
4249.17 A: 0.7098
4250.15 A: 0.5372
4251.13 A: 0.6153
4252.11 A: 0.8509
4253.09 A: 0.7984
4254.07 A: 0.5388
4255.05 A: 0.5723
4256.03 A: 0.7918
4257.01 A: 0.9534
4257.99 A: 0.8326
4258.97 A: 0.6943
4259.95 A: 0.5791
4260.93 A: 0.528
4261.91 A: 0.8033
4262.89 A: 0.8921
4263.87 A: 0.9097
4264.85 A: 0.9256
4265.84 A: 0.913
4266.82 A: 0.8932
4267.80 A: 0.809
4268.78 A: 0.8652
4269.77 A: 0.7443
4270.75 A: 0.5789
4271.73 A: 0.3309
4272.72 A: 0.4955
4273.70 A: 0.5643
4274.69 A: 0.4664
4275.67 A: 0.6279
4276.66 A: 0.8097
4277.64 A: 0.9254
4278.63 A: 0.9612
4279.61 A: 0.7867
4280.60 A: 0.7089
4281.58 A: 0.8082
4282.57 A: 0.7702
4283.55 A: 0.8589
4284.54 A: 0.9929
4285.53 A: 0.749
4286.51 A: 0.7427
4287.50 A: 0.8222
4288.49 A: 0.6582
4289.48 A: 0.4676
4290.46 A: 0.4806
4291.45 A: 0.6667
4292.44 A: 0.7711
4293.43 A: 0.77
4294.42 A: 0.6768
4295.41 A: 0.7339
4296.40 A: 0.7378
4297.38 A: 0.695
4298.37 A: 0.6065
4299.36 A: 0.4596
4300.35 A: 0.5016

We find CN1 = 0.02 mag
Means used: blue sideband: 0.844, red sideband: 0.748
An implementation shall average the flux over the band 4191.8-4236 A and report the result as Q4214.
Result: 0.751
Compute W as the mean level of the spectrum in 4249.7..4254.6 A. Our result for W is 0.668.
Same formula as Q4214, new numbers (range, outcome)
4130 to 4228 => 0.781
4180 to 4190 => 0.775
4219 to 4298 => 0.73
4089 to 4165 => 0.814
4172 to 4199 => 0.782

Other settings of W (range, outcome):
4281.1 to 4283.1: 0.791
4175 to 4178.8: 0.809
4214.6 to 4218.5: 0.782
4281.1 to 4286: 0.836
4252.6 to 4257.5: 0.731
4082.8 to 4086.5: 0.845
